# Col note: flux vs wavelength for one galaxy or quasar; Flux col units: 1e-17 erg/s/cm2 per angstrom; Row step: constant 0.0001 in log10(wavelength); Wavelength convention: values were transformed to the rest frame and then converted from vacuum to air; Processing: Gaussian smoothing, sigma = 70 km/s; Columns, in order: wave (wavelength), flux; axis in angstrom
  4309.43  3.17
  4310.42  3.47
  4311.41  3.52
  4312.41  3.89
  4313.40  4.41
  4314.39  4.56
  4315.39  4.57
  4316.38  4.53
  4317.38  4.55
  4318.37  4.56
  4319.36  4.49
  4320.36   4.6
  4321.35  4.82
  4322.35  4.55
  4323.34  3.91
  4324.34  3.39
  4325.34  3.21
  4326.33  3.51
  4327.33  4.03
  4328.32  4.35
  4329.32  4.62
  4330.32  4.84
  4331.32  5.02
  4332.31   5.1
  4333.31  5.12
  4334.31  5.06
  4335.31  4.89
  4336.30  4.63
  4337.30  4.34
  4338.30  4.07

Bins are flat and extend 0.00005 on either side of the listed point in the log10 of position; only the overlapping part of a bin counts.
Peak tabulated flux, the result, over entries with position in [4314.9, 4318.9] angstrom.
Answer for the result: 4.57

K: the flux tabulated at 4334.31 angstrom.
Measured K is 5.06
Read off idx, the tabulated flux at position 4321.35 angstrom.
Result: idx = 4.82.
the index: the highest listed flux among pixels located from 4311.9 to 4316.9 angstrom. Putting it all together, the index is 4.57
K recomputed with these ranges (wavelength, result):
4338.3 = 4.07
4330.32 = 4.84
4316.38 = 4.53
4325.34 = 3.21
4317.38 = 4.55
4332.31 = 5.1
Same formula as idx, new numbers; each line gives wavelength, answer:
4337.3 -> 4.34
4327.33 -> 4.03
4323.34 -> 3.91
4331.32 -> 5.02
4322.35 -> 4.55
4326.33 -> 3.51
